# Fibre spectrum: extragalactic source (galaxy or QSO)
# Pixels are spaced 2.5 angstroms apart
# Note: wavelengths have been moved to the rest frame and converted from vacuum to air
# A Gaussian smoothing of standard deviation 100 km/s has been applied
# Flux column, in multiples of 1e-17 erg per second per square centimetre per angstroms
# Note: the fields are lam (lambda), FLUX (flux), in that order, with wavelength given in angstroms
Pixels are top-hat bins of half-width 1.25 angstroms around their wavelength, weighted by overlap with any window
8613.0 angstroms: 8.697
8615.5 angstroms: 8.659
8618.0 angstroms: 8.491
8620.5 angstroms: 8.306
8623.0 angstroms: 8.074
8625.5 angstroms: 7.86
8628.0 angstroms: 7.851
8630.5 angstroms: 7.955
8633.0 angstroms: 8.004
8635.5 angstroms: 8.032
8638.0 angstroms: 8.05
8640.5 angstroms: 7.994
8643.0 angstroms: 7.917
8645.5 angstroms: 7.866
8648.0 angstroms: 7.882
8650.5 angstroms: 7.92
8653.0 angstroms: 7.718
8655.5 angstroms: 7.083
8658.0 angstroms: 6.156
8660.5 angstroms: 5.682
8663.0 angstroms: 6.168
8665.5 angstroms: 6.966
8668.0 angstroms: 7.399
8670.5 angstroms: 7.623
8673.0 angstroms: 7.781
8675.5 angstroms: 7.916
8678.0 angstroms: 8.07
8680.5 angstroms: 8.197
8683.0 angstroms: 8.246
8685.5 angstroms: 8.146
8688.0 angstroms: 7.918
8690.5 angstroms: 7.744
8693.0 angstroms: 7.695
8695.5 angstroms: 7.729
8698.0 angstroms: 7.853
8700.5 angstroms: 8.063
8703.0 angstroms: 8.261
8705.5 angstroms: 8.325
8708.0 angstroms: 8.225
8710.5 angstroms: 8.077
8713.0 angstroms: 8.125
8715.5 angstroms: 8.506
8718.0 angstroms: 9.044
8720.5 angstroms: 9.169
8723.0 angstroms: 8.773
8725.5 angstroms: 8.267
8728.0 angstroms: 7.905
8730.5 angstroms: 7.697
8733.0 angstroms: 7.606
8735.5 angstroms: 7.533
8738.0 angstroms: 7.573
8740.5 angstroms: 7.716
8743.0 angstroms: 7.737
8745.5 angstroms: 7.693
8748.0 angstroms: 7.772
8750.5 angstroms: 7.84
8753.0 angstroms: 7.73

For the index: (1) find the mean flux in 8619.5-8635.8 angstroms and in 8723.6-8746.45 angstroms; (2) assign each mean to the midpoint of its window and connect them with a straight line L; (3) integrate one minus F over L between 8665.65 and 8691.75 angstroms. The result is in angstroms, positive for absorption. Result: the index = 0.1 angstroms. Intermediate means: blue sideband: 8.01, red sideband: 7.78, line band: 7.86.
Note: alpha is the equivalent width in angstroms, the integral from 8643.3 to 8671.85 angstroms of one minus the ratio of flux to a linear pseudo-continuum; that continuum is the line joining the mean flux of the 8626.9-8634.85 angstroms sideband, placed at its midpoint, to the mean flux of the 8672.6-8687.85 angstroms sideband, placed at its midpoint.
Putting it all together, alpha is 3.0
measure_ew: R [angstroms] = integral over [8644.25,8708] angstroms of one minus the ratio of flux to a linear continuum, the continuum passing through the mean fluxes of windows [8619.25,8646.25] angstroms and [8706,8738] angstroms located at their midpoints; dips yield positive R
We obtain 3.8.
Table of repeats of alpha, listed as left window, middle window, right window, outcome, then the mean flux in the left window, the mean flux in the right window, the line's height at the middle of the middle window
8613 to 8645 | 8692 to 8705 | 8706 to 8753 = 0.21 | 8.12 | 8.06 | 8.08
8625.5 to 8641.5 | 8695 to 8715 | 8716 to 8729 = 0.93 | 7.97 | 8.64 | 8.51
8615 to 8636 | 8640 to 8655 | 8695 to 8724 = 0.63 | 8.12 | 8.36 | 8.18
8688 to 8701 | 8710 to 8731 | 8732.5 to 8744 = -1.98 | 7.81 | 7.63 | 7.71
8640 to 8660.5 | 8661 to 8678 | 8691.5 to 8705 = 0.78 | 7.44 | 7.94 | 7.64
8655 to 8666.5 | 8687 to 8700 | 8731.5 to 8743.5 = -1.70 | 6.36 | 7.63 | 6.9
